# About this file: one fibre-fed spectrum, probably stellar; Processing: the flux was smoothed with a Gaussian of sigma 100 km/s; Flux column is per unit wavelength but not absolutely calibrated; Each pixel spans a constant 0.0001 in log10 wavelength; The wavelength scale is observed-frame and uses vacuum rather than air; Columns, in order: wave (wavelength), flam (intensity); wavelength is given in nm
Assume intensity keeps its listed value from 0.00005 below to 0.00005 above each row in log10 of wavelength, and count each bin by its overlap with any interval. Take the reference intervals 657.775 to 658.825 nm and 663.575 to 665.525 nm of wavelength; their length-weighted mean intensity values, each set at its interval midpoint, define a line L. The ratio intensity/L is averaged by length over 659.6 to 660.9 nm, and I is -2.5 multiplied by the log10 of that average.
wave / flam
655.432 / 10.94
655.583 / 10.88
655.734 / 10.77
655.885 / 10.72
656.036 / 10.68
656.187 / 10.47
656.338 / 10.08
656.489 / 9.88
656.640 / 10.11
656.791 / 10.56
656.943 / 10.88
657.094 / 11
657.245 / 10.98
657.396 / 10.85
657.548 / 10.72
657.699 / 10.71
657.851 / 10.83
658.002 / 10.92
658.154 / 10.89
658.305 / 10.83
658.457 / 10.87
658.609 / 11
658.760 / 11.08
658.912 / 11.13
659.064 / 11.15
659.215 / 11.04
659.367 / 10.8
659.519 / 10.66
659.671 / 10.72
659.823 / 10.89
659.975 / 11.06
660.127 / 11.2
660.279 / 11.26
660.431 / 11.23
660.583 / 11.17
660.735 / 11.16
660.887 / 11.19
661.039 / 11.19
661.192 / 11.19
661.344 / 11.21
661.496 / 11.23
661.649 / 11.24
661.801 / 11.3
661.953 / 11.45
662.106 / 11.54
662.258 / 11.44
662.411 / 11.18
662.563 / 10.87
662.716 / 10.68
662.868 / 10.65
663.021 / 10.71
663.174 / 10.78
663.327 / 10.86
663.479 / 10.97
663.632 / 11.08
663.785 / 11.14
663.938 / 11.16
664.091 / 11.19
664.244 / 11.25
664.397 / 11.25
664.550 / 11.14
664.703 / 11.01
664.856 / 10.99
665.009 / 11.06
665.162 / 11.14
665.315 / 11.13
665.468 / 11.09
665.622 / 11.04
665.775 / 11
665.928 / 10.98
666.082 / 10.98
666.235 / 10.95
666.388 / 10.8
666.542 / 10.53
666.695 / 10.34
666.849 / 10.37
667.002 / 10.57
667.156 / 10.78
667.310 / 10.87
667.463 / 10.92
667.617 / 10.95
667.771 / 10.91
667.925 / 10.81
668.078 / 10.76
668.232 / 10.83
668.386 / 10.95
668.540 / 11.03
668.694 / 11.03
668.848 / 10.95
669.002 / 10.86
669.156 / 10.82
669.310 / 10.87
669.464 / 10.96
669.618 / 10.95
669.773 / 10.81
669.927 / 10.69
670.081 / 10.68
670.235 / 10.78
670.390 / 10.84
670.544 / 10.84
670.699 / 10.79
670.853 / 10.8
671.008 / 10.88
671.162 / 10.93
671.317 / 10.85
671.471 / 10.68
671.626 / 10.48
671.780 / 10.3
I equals -0.01 mag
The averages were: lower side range 10.9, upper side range 11.1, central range 11.1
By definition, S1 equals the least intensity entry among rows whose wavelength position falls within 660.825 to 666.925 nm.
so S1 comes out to 10.34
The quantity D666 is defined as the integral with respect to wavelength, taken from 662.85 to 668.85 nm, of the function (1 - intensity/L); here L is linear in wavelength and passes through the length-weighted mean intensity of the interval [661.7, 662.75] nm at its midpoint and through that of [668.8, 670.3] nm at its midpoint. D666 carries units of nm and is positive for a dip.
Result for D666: 0.06 nm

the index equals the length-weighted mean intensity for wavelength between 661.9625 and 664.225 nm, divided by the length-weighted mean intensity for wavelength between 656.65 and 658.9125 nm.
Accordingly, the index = 1.02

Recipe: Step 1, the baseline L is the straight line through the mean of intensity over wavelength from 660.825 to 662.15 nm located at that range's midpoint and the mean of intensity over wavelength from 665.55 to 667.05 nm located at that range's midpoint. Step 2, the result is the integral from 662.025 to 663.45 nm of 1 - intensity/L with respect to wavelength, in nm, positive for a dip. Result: 0.02 nm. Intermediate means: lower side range 11.3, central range 11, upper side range 10.8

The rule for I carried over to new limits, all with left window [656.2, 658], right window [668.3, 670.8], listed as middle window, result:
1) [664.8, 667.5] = -0.01 mag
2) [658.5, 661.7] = -0.04 mag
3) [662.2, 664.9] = -0.03 mag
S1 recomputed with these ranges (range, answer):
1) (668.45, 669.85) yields 10.81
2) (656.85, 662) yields 10.66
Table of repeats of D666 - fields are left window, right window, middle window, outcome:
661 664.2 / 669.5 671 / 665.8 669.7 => 0.023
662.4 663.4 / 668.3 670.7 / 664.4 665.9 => -0.035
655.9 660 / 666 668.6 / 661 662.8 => -0.073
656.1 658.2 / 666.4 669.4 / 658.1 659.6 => -0.040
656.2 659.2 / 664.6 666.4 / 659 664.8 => -0.095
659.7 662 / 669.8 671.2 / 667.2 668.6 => 0.002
